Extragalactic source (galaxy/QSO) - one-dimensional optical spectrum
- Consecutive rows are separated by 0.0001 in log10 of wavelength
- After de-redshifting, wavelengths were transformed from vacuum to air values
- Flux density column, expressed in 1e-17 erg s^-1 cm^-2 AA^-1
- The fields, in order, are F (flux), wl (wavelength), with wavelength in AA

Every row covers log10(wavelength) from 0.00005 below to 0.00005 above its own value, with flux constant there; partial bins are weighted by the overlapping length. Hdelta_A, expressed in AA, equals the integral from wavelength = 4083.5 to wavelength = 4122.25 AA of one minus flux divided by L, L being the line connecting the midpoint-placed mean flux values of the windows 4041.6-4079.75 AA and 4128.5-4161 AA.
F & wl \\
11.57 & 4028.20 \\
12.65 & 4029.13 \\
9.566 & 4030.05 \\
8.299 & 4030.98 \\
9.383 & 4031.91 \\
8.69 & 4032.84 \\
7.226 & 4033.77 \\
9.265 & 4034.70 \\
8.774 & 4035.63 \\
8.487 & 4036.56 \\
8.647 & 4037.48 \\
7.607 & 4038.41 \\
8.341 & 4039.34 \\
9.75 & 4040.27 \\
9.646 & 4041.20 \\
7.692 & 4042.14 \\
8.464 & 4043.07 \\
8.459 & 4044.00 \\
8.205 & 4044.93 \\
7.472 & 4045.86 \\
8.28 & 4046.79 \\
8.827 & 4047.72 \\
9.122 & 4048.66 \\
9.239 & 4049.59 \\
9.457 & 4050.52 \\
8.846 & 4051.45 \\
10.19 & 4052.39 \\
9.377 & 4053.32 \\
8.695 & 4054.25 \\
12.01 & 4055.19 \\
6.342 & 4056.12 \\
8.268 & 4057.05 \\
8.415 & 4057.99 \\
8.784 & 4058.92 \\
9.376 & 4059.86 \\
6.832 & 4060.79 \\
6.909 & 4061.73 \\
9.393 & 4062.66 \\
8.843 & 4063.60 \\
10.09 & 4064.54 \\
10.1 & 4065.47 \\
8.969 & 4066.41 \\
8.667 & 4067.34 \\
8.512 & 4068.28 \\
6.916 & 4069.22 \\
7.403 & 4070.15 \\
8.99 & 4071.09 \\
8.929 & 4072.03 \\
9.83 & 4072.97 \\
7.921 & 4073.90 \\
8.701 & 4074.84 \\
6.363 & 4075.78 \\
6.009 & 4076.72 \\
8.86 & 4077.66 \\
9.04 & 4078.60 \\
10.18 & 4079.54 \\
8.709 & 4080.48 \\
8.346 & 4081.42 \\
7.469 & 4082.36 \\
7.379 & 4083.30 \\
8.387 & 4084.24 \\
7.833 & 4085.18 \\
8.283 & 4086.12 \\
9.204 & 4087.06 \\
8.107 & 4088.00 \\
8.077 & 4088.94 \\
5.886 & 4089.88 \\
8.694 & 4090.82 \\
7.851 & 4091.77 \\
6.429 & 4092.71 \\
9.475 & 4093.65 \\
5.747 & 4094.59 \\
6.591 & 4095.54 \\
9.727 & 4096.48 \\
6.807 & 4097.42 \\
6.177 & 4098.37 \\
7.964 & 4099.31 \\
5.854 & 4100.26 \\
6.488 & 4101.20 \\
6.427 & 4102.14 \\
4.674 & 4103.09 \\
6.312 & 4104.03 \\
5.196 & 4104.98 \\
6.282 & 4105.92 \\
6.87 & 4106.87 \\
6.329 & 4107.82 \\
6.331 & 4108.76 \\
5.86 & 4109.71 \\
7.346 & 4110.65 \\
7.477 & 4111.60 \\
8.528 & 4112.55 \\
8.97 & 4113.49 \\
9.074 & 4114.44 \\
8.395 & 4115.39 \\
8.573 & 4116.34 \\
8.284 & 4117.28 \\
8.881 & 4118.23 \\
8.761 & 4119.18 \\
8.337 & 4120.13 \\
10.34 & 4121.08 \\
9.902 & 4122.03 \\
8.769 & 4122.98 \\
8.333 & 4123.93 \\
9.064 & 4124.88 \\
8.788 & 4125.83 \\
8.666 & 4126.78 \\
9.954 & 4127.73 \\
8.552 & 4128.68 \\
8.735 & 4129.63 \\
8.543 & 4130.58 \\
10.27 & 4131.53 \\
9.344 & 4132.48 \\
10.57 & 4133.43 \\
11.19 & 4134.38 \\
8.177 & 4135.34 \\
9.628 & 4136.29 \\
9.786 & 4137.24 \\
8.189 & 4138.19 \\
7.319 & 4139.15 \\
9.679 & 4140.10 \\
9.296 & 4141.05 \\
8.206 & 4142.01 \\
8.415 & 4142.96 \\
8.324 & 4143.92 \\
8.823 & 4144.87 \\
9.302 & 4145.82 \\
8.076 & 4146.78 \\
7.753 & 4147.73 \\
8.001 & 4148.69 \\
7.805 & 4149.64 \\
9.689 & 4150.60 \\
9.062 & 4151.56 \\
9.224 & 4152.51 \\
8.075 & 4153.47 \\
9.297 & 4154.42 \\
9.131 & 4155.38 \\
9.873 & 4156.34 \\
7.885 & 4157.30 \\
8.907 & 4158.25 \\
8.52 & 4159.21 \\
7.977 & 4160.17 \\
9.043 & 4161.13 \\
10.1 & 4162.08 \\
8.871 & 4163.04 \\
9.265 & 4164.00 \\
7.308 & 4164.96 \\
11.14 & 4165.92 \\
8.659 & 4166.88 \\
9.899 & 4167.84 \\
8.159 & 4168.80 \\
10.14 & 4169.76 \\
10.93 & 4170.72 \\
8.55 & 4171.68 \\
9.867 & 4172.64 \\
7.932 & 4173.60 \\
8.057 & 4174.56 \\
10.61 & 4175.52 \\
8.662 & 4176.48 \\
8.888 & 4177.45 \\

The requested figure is 5.2 AA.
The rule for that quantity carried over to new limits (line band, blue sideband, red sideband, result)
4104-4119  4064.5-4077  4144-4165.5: 1.87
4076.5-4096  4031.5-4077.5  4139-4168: 1.58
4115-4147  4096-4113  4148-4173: -4.96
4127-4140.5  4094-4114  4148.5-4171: -2.18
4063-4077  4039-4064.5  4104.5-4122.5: 0.05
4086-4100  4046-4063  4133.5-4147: 1.94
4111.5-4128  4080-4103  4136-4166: -1.49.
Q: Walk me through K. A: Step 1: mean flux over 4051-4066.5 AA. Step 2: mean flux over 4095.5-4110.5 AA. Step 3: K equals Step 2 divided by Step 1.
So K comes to 0.7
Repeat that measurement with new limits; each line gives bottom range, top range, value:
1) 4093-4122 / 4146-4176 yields 1.21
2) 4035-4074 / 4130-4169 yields 1.03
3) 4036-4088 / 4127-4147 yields 1.06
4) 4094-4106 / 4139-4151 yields 1.31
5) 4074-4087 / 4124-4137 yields 1.14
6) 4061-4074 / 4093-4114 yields 0.79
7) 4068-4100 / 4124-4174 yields 1.13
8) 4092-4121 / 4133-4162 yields 1.21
